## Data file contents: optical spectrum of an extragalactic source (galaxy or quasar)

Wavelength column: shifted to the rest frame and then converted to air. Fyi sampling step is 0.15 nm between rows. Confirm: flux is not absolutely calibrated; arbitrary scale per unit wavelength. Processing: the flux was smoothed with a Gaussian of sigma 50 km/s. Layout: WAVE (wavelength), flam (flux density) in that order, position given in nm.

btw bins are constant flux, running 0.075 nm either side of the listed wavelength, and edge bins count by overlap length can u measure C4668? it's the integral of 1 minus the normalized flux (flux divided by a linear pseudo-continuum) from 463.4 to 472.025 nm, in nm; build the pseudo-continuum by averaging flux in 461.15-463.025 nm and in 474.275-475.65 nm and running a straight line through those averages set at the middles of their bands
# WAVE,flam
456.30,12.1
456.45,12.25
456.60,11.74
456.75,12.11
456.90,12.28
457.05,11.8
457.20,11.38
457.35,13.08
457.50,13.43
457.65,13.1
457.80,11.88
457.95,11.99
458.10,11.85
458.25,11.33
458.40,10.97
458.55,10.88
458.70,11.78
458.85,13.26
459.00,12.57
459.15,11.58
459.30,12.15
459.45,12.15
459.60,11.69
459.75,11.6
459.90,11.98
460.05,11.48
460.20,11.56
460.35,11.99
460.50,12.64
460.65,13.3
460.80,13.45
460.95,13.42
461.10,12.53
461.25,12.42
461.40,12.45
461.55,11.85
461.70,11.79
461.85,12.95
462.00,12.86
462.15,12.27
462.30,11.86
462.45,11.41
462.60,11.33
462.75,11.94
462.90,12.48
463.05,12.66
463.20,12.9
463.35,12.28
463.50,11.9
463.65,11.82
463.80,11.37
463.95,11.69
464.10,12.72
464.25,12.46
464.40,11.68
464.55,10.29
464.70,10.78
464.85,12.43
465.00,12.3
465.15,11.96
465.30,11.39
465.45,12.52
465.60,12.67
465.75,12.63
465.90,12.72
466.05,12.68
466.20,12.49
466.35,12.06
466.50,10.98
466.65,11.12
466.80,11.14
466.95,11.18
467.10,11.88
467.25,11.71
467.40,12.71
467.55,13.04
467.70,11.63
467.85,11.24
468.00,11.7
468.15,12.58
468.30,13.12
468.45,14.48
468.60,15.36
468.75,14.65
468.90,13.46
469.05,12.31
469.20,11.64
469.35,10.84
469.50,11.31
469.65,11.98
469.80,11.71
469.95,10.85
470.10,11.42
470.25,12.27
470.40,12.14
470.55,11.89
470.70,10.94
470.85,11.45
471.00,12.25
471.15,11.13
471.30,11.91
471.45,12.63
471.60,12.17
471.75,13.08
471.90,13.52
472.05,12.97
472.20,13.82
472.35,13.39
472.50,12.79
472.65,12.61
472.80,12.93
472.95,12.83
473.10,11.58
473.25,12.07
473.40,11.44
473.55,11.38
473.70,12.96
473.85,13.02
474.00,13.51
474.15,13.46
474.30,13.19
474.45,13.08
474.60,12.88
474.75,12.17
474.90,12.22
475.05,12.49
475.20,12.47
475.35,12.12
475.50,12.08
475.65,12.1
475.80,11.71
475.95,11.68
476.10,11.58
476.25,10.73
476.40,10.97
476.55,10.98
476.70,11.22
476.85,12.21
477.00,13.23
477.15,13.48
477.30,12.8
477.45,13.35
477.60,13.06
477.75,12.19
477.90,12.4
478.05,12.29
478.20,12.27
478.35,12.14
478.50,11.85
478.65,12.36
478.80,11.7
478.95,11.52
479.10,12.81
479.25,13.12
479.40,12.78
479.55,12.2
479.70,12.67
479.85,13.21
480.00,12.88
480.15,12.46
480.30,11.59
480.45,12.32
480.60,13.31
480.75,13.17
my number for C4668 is 0.13 nm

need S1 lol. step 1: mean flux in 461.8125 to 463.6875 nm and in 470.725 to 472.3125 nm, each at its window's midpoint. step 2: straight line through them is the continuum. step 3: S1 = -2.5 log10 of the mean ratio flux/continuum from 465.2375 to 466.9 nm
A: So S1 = 0.02 mag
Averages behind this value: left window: 12.2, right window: 12.5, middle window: 12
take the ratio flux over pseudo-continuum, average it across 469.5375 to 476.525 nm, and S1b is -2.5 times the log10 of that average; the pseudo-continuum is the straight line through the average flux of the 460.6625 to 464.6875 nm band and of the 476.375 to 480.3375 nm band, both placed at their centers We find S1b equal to 0.01 mag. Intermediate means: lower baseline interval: 12.2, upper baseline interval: 12.4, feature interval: 12.2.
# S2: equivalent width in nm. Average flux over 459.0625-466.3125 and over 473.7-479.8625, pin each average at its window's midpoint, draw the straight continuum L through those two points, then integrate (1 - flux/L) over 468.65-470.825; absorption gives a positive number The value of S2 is 0.05 nm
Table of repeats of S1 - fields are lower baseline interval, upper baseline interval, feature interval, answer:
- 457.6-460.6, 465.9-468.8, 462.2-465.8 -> 0.021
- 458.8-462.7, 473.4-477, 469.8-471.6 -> 0.043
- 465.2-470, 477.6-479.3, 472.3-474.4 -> -0.034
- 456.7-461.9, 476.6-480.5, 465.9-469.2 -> -0.012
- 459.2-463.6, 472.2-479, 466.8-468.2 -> 0.034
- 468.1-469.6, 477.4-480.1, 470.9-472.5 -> 0.013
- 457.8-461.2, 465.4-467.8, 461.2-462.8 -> -0.002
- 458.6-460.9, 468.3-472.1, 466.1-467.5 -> 0.051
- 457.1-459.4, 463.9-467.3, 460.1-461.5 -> -0.052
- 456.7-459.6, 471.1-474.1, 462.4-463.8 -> 0.018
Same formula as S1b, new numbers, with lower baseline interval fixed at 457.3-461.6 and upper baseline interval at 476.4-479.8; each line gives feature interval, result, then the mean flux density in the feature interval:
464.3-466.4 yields 0.02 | 12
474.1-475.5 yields -0.03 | 12.6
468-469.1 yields -0.11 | 13.6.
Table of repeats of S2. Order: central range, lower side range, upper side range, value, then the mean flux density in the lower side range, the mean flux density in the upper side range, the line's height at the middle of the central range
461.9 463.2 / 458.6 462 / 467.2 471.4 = 0.01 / 12.3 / 12.2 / 12.3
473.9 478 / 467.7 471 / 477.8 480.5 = -0.01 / 12.2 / 12.4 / 12.3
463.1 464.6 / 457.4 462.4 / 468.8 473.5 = 0.03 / 12.2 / 12.2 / 12.2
